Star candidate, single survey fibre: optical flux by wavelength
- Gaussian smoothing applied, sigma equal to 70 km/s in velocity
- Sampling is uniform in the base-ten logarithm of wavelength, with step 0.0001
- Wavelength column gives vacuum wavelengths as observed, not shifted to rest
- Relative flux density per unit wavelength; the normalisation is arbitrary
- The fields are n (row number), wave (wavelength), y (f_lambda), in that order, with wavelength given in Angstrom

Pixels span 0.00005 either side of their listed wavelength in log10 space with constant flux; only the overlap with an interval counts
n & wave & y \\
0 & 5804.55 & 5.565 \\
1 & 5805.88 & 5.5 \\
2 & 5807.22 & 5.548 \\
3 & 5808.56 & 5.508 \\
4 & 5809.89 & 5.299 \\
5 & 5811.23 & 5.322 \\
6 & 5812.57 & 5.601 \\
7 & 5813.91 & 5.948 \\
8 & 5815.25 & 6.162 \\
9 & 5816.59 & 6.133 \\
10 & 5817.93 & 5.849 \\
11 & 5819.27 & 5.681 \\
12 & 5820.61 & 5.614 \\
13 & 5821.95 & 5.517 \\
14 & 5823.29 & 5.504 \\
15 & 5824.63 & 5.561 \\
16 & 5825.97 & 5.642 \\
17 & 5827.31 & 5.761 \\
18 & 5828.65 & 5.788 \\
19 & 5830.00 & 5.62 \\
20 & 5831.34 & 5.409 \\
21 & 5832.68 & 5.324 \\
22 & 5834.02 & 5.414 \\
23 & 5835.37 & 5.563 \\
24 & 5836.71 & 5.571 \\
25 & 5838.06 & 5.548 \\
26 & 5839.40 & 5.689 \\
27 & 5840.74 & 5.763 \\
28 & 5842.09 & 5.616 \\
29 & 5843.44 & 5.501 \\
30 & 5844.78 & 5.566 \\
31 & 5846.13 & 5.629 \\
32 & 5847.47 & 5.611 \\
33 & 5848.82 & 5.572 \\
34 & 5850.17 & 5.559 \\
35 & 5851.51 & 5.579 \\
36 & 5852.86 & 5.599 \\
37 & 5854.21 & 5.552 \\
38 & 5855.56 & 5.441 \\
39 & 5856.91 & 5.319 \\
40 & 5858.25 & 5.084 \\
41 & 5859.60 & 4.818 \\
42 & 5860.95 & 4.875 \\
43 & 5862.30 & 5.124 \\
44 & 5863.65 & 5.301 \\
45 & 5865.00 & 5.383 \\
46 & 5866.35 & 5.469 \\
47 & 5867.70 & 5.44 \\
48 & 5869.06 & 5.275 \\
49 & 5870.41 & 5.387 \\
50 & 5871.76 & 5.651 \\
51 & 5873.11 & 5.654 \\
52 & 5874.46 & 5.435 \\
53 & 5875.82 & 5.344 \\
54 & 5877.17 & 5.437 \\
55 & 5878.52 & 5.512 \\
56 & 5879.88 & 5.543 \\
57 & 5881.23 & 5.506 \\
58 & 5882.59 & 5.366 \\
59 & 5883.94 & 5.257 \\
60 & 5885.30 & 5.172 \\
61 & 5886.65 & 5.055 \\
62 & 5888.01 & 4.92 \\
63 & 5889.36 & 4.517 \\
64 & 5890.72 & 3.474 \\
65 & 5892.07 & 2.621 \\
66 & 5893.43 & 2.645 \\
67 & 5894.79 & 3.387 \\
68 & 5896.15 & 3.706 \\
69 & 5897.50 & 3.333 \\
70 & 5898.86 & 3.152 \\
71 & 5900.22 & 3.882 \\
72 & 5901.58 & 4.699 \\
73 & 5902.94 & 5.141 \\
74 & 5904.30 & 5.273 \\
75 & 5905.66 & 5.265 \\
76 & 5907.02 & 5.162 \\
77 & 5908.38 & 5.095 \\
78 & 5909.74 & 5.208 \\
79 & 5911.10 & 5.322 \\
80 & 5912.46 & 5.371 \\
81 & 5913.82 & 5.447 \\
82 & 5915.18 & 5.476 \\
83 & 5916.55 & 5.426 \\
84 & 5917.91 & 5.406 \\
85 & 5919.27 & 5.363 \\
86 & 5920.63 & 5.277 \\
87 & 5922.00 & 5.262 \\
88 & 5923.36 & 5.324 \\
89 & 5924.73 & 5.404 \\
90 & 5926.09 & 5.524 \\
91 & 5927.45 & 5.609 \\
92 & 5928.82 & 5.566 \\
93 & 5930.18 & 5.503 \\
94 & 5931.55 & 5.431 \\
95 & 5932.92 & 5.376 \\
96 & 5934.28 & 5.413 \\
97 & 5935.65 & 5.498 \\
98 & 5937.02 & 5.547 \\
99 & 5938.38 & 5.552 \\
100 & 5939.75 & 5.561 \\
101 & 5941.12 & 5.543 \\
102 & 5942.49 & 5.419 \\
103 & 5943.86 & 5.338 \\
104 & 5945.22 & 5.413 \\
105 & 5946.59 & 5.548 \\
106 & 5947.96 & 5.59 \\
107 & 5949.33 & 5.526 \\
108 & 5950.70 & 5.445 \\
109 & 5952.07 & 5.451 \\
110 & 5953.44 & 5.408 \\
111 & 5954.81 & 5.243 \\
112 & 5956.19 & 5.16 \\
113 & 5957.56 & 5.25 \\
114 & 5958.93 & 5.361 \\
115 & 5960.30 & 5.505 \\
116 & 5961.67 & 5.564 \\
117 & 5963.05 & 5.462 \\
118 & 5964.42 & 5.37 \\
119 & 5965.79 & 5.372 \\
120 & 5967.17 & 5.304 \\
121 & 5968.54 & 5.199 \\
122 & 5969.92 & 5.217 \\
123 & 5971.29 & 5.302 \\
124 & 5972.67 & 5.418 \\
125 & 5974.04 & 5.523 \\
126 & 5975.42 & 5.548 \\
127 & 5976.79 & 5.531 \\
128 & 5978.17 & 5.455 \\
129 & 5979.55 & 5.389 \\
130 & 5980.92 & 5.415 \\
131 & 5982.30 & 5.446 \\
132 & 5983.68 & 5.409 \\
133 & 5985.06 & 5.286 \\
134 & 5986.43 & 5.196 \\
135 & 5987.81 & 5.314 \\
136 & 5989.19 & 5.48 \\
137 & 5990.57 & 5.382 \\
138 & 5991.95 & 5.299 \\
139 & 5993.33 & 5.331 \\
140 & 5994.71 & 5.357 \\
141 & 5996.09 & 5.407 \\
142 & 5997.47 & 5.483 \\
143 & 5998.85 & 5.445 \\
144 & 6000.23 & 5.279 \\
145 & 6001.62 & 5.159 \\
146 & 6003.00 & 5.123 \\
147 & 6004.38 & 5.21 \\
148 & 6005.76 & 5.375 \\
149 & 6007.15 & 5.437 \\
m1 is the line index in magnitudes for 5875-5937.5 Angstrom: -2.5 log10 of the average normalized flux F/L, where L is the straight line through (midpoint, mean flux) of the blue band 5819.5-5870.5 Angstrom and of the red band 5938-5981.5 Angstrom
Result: 0.10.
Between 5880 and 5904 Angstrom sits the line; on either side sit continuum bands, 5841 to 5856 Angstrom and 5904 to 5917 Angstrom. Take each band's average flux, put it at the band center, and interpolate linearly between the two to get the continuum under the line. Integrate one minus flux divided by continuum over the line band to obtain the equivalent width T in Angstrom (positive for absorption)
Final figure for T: 5.0 Angstrom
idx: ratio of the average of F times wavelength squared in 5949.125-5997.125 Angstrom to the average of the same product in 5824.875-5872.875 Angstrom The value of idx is 1.0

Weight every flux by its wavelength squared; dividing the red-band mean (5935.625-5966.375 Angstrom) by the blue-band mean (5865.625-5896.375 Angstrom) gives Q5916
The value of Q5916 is 1.14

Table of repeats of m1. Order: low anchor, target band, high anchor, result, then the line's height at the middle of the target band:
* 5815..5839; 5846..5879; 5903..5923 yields 0.02 mag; 5.5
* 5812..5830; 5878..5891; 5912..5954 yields 0.10 mag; 5.58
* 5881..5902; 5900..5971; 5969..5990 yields -0.13 mag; 4.76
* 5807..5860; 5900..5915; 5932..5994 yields 0.07 mag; 5.48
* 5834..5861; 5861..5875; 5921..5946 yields 0.02 mag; 5.48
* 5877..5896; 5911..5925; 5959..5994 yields -0.11 mag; 4.84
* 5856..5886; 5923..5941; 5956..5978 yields -0.02 mag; 5.37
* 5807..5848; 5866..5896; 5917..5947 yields 0.14 mag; 5.53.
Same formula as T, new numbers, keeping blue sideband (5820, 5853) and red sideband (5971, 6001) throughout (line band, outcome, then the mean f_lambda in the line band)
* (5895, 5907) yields 2.6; 4.32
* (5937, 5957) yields 0.0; 5.45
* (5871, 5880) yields 0.0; 5.51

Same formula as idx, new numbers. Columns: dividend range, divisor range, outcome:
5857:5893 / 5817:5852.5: 0.92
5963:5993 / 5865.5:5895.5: 1.13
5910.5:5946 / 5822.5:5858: 1.01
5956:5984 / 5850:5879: 1.04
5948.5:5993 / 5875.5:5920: 1.16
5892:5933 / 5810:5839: 0.89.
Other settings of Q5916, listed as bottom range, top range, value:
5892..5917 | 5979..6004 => 1.21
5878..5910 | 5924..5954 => 1.23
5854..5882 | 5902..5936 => 1.02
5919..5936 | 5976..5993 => 1.01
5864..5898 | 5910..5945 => 1.14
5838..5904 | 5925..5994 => 1.11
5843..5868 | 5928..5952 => 1.05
